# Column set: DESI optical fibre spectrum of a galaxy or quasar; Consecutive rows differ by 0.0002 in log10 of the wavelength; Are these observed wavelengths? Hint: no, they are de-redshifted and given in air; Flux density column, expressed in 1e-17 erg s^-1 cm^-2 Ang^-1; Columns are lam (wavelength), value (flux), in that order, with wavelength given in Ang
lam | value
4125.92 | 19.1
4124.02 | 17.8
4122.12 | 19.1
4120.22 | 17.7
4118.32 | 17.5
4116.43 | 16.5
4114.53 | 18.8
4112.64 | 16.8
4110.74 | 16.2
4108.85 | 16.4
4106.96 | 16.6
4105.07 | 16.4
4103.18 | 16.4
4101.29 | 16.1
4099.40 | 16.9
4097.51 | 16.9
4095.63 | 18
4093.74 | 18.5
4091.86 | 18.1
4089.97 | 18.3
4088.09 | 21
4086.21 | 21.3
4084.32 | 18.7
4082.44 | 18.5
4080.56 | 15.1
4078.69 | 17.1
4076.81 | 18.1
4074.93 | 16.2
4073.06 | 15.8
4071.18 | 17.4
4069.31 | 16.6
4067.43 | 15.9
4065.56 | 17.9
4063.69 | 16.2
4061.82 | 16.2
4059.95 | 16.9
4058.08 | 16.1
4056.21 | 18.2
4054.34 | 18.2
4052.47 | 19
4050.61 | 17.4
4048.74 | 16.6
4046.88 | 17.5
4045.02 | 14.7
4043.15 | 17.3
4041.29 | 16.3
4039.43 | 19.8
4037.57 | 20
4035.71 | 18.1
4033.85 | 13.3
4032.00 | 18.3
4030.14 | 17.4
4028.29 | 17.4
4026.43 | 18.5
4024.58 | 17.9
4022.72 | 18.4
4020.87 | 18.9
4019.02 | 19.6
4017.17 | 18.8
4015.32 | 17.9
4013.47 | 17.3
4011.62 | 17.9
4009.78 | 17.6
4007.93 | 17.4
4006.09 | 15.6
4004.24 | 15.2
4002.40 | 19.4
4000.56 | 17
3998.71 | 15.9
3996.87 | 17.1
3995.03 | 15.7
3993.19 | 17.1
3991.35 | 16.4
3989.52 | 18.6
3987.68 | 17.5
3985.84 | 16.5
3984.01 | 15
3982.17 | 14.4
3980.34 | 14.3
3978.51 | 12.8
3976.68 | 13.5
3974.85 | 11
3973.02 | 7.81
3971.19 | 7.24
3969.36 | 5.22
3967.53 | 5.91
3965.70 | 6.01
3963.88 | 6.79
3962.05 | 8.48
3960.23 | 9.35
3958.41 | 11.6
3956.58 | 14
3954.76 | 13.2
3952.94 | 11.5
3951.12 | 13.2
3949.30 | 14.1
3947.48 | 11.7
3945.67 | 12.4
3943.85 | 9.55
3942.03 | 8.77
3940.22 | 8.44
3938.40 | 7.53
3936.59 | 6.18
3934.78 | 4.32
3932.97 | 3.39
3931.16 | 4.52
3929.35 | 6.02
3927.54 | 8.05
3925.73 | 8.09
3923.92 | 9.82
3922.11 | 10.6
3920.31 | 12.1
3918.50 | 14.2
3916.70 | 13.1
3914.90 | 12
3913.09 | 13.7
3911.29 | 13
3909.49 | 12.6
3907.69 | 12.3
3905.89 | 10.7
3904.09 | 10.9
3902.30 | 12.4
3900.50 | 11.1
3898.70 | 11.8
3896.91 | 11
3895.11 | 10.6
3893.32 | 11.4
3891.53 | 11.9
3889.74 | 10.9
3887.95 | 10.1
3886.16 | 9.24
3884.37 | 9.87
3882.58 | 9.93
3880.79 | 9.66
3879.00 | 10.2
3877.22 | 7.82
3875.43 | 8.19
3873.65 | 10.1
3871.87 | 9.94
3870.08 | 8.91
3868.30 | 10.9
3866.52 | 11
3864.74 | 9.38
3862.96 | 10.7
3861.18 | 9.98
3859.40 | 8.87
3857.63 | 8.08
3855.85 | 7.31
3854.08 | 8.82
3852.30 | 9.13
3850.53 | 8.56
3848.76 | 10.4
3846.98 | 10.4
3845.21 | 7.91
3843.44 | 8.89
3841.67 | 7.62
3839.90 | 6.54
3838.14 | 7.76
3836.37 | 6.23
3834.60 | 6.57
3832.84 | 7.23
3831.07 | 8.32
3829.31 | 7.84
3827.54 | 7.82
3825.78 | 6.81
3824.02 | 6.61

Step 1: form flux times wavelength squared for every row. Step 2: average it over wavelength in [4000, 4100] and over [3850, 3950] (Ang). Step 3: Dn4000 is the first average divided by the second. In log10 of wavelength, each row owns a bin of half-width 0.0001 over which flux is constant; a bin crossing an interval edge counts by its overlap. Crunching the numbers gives 1.91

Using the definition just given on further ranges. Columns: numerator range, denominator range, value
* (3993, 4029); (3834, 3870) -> 2.17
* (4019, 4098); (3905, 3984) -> 1.84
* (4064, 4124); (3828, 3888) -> 2.21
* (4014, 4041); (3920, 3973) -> 2.13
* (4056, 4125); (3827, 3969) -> 1.99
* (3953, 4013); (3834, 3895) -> 1.55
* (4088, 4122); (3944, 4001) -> 1.47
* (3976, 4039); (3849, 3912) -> 1.78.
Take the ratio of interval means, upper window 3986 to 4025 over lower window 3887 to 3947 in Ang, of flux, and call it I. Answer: 1.7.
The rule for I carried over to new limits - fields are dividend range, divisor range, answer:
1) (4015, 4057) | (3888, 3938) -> 1.74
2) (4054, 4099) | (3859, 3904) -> 1.71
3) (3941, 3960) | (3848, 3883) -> 1.27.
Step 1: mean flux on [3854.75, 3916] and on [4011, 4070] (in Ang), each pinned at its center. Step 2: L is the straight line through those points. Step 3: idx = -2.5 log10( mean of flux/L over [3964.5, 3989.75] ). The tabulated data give 0.26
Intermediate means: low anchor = 10.5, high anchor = 17.5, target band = 11.6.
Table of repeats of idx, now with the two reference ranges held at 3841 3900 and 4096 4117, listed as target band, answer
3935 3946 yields 0.38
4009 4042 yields -0.25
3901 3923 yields -0.13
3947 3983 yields 0.18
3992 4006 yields -0.23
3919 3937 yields 0.45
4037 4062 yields -0.16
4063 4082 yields -0.06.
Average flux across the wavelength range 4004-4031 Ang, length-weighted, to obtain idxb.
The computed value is 17.8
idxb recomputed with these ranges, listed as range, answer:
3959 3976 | 7.69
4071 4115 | 17.5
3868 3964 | 10.2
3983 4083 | 17.2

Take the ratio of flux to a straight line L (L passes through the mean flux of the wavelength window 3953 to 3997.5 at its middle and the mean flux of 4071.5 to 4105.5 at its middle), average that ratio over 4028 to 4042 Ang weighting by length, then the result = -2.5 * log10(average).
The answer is -0.17 mag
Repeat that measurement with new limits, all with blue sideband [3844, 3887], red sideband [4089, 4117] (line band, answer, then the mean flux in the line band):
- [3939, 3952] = 0.09 mag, 11.1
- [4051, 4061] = -0.13 mag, 17.6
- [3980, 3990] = -0.20 mag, 16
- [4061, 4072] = -0.05 mag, 16.7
